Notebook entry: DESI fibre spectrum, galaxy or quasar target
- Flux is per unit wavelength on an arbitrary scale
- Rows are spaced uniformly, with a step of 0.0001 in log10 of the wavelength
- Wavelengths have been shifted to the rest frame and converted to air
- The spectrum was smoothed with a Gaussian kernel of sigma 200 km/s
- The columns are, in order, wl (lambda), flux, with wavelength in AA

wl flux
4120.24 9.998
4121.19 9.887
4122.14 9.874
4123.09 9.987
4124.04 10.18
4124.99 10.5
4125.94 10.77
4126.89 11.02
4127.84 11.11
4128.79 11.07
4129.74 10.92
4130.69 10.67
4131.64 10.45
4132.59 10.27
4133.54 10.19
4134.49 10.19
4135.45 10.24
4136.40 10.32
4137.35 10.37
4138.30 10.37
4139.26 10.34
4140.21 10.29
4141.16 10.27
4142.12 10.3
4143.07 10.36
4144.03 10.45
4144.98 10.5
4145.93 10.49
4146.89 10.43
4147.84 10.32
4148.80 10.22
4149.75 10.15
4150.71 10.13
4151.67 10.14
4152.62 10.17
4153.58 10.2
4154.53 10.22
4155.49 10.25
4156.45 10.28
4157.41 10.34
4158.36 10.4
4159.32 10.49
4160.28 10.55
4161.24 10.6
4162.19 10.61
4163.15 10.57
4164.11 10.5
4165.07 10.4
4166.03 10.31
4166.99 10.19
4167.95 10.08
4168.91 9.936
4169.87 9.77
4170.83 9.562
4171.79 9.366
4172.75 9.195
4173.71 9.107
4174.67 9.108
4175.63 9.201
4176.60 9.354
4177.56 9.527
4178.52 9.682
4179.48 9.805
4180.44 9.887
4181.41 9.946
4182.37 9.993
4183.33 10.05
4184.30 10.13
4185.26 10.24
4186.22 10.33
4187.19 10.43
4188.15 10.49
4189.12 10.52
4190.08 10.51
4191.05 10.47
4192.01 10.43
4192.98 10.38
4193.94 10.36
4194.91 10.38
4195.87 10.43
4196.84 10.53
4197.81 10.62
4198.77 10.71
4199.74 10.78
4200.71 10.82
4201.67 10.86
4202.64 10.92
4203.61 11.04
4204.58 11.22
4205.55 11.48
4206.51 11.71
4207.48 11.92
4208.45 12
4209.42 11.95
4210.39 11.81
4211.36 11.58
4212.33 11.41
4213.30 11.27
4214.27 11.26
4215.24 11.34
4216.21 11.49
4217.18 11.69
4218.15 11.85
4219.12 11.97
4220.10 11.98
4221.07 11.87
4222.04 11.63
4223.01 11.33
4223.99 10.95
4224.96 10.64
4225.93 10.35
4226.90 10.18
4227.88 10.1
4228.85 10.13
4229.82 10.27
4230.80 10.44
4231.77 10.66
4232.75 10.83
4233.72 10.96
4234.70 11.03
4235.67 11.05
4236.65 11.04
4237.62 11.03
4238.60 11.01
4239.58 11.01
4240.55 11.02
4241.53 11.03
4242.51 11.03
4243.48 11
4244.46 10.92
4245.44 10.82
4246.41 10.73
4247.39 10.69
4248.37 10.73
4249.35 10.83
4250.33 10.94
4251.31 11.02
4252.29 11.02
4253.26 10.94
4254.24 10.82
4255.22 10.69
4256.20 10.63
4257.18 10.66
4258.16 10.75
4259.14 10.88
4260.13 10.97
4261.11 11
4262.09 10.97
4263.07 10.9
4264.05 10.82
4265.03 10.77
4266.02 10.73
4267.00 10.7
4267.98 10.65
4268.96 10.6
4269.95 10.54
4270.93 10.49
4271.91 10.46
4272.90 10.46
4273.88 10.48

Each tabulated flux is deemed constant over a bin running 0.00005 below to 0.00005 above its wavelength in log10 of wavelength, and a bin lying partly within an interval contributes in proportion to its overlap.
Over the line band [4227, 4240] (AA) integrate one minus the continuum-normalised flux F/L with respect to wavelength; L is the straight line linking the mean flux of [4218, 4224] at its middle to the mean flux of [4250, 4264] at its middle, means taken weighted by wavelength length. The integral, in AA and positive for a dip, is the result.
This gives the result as 0.8 AA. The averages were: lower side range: 11.7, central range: 10.7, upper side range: 10.9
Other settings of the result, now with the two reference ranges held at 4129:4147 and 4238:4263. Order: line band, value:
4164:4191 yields 1.67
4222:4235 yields 0.18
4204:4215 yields -0.91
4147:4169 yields 0.36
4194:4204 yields -0.03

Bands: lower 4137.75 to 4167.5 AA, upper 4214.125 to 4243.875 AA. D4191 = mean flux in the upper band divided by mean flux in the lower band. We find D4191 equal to 1.1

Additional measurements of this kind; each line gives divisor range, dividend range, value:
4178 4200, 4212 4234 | 1.07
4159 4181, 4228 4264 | 1.10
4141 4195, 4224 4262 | 1.06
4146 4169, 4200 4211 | 1.11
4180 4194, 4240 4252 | 1.06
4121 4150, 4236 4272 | 1.04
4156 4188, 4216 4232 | 1.10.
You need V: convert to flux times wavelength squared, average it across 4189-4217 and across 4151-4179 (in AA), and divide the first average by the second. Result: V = 1.13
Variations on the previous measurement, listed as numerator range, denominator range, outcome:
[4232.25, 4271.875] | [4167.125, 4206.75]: 1.09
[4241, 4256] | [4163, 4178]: 1.16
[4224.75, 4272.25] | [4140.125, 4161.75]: 1.09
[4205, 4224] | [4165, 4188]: 1.21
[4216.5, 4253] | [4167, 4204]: 1.11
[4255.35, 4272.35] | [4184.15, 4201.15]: 1.06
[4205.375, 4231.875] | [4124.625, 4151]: 1.12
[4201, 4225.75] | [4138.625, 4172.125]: 1.15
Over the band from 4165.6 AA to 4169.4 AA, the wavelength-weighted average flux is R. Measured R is 10.1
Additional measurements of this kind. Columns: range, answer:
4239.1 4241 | 11.1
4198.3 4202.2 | 10.8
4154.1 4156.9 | 10.2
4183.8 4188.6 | 10.3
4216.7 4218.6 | 11.8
